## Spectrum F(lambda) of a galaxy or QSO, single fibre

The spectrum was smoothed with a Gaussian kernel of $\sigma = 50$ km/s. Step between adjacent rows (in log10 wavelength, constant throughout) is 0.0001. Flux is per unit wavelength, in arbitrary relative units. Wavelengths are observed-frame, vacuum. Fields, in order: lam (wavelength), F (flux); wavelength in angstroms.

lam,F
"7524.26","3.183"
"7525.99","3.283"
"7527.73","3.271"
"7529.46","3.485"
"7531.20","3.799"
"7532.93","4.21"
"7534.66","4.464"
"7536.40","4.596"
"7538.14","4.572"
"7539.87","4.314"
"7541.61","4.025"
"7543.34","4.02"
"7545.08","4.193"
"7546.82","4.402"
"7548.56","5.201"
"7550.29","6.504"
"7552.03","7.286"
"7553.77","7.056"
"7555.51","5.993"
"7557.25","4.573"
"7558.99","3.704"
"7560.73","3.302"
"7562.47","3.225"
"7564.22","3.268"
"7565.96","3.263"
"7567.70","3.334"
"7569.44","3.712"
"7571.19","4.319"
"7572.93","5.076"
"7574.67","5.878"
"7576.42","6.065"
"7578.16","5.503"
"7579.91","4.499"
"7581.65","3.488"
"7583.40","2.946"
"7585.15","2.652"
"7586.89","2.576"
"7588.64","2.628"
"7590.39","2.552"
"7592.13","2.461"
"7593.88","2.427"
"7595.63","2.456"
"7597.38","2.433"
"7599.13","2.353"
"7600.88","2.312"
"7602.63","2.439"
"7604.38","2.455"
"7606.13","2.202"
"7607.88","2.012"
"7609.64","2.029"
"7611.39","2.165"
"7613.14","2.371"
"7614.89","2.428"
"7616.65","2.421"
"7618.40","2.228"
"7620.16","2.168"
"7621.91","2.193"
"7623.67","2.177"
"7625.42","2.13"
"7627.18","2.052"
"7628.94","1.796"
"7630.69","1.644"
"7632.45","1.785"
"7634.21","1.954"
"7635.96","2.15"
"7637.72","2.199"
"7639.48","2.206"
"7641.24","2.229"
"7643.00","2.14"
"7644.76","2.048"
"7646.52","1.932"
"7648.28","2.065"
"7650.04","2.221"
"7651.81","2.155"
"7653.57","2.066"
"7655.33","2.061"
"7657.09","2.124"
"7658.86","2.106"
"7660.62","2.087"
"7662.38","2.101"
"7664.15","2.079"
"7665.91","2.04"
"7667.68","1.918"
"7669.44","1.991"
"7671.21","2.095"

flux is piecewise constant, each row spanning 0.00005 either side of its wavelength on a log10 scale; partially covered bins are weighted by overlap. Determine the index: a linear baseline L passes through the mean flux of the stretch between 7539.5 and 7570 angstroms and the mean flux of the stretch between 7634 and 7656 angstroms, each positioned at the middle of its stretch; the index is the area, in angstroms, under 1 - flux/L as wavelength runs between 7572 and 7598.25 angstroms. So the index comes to 1.38 angstroms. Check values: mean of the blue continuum 4.53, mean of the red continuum 2.12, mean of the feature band 3.58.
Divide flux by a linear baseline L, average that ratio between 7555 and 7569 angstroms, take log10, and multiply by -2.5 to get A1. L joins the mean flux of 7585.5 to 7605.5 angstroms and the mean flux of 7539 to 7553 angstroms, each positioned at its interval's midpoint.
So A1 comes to 0.12 mag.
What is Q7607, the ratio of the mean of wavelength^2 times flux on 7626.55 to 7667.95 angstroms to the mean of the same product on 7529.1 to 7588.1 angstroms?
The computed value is 0.5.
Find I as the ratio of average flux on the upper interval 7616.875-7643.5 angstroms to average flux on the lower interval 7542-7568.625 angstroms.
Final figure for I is 0.45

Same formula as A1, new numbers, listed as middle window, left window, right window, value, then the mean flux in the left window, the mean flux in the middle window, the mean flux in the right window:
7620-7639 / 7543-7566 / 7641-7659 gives 0.301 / 4.78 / 2.02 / 2.1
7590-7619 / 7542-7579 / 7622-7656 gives 0.349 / 4.75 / 2.34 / 2.06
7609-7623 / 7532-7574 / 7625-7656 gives 0.211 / 4.53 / 2.25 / 2.04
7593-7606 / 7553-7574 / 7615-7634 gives 0.226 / 4.24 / 2.4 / 2.07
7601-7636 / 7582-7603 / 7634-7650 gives 0.087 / 2.55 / 2.14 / 2.12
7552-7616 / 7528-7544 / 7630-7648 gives -0.071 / 4.14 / 3.44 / 2.03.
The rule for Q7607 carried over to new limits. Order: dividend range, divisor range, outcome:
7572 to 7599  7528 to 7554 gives 0.76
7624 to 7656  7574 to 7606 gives 0.65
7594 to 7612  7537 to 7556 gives 0.45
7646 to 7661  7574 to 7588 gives 0.51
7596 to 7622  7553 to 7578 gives 0.51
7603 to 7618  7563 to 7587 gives 0.56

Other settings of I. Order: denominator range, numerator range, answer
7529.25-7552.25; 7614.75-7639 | 0.45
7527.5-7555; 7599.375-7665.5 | 0.45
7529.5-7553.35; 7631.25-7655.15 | 0.44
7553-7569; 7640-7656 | 0.51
